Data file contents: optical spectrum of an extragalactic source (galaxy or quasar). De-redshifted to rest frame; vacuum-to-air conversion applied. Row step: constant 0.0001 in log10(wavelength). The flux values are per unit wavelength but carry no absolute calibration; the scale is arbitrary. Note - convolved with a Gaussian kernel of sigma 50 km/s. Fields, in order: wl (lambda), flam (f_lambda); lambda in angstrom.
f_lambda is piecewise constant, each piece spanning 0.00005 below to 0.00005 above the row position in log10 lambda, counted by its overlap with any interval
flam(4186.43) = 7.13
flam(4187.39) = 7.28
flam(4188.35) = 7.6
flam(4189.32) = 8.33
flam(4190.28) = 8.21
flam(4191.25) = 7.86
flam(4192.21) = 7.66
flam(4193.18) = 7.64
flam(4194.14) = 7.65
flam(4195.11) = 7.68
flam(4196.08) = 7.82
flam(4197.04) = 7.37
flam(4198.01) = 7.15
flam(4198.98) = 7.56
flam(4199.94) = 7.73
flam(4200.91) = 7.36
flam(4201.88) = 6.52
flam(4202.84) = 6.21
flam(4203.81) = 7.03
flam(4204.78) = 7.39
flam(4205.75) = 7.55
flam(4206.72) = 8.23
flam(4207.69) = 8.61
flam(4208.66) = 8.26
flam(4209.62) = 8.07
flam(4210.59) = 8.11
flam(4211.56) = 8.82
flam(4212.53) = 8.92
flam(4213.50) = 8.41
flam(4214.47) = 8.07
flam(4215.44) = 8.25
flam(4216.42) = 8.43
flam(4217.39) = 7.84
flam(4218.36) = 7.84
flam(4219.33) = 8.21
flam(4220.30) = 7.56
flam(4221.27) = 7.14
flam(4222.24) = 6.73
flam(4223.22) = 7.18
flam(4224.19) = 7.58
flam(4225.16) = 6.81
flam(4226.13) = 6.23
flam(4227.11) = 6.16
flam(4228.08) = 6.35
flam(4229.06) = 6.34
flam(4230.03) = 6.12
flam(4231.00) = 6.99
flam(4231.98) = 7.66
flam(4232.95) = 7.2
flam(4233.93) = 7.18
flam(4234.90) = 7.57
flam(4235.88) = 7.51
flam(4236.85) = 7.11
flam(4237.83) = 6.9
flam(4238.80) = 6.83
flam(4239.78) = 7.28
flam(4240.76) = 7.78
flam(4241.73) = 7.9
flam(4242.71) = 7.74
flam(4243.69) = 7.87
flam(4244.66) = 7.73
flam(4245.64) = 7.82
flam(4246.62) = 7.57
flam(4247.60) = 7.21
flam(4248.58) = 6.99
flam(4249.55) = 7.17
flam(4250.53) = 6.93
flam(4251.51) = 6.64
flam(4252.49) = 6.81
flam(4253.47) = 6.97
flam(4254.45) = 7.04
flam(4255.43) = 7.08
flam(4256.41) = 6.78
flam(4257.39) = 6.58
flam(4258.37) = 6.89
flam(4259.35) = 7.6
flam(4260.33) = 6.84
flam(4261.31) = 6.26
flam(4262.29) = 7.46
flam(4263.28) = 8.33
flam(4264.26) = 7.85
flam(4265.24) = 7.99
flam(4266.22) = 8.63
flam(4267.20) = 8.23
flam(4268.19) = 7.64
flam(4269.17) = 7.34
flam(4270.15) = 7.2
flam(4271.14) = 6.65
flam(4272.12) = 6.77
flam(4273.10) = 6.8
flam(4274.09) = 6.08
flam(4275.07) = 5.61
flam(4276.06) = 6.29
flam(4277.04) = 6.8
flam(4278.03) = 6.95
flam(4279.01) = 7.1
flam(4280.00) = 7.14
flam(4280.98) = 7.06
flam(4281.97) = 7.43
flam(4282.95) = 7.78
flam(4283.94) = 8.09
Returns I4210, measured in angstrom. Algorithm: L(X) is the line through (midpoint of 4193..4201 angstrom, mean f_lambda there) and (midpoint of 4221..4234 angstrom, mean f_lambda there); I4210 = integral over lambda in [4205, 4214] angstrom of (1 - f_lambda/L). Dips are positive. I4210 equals -1.3 angstrom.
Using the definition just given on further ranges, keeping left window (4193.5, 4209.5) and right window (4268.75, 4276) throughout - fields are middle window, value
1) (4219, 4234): 0.53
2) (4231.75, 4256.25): -1.11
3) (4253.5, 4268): -1.37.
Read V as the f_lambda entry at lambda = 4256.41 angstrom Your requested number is 6.78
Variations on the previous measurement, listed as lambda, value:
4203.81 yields 7.03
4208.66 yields 8.26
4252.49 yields 6.81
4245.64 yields 7.82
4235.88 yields 7.51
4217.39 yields 7.84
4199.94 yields 7.73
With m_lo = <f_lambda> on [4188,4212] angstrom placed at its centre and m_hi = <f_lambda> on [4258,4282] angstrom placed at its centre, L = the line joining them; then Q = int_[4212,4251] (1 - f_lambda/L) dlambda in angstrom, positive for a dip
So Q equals 0.4 angstrom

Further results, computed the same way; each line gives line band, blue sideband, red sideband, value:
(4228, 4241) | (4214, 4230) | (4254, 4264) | 0.2 angstrom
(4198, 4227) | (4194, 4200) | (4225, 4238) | -1.6 angstrom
